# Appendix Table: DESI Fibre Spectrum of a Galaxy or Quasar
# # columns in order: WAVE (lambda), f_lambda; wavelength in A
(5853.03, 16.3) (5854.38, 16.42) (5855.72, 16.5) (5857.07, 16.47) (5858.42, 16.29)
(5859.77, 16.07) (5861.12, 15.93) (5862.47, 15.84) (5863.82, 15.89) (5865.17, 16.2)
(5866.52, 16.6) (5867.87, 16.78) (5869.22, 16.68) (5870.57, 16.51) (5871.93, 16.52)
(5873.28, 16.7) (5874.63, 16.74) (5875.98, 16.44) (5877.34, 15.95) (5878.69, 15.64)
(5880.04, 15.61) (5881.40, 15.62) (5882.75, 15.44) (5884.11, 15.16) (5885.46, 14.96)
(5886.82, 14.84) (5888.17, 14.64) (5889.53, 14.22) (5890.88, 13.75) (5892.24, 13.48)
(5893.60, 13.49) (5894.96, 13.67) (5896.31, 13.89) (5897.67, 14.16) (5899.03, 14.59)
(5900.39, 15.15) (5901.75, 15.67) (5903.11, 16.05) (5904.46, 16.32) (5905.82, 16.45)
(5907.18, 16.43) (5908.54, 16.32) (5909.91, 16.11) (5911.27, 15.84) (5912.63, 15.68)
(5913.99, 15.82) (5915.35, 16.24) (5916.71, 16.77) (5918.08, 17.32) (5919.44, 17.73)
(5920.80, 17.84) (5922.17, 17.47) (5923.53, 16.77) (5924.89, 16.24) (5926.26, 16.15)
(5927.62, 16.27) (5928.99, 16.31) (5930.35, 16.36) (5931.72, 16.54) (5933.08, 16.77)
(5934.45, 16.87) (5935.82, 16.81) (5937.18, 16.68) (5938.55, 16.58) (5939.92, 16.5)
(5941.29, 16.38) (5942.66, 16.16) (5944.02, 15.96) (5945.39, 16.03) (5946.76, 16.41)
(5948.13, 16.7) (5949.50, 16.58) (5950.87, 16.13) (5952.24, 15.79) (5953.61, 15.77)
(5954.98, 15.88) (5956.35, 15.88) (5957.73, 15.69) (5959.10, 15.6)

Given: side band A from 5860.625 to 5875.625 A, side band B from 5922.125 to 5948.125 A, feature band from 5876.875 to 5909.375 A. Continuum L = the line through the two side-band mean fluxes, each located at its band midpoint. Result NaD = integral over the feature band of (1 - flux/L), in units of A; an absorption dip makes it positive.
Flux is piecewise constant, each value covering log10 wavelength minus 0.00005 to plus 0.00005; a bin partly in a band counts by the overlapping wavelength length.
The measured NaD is 2.7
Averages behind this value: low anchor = 16.4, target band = 15.1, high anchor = 16.5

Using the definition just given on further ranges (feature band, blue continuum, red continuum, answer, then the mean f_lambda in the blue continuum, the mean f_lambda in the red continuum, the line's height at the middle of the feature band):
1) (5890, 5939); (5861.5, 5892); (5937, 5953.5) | 0.28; 15.7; 16.3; 16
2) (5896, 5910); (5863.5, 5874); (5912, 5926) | 0.93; 16.5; 16.8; 16.7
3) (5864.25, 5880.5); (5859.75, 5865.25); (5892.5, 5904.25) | -0.82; 16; 14.6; 15.6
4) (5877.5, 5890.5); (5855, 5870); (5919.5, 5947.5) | 1.00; 16.3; 16.6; 16.4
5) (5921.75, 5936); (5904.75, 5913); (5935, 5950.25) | -0.22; 16.2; 16.4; 16.3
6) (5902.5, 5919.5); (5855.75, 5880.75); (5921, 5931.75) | 0.15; 16.3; 16.6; 16.5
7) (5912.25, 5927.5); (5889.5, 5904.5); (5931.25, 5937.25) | -0.82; 14.5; 16.8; 15.9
